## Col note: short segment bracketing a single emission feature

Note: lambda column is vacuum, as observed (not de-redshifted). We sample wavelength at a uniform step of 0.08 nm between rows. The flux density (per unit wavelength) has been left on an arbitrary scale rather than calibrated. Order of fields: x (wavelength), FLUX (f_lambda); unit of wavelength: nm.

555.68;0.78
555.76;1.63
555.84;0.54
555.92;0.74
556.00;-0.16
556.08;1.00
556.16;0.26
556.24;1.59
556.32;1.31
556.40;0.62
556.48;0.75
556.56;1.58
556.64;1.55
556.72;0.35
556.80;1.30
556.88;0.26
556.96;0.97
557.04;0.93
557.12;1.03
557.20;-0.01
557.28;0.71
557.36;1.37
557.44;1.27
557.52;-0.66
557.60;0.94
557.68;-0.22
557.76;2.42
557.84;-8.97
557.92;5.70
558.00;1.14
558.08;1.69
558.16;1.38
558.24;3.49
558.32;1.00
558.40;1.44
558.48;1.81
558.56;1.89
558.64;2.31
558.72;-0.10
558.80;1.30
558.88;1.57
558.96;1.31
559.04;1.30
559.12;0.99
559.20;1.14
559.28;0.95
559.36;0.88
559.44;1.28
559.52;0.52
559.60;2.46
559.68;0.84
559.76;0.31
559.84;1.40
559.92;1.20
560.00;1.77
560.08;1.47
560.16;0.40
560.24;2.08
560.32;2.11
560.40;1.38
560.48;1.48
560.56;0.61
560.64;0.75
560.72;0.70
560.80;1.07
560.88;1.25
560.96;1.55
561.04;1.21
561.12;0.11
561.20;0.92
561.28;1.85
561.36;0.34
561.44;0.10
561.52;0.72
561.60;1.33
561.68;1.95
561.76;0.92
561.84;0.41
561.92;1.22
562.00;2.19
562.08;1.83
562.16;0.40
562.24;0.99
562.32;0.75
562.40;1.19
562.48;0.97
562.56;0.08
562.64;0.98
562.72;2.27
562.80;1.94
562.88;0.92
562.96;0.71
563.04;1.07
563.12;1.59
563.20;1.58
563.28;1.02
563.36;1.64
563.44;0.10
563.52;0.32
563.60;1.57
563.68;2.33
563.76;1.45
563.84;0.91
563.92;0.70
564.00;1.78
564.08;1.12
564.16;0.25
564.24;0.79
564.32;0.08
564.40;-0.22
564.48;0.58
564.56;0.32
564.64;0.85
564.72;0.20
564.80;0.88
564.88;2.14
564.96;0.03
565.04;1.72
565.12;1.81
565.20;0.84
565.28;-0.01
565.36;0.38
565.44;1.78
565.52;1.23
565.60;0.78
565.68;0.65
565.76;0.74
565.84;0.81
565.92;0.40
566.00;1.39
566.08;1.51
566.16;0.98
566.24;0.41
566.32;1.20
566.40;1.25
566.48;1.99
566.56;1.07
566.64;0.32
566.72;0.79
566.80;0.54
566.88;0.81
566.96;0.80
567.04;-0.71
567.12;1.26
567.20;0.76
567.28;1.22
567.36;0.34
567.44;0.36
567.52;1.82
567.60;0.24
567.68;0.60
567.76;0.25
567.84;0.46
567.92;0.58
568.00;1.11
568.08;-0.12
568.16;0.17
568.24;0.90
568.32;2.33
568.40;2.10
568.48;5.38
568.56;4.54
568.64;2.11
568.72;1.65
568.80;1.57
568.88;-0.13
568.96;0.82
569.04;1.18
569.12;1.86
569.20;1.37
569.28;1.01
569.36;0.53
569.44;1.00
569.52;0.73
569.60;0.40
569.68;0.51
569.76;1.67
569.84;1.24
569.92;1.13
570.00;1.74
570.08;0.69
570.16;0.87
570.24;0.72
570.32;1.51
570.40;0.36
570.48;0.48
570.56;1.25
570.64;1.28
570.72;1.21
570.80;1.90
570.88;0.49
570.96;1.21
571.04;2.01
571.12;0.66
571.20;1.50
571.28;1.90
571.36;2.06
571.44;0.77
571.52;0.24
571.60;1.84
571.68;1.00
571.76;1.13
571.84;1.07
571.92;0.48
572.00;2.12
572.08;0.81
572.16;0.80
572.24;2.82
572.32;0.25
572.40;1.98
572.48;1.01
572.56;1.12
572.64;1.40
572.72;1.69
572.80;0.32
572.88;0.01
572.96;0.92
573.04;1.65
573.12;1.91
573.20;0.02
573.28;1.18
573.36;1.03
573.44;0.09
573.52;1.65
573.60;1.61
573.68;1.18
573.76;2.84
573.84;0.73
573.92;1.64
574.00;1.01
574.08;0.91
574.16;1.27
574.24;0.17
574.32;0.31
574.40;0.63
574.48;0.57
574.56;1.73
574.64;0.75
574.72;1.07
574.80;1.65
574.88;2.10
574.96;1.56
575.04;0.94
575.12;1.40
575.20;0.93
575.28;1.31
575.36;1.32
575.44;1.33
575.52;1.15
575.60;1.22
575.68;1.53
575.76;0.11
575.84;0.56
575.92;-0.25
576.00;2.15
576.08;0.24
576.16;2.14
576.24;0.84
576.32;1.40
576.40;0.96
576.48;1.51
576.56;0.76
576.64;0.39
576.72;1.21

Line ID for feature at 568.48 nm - H-gamma 4340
